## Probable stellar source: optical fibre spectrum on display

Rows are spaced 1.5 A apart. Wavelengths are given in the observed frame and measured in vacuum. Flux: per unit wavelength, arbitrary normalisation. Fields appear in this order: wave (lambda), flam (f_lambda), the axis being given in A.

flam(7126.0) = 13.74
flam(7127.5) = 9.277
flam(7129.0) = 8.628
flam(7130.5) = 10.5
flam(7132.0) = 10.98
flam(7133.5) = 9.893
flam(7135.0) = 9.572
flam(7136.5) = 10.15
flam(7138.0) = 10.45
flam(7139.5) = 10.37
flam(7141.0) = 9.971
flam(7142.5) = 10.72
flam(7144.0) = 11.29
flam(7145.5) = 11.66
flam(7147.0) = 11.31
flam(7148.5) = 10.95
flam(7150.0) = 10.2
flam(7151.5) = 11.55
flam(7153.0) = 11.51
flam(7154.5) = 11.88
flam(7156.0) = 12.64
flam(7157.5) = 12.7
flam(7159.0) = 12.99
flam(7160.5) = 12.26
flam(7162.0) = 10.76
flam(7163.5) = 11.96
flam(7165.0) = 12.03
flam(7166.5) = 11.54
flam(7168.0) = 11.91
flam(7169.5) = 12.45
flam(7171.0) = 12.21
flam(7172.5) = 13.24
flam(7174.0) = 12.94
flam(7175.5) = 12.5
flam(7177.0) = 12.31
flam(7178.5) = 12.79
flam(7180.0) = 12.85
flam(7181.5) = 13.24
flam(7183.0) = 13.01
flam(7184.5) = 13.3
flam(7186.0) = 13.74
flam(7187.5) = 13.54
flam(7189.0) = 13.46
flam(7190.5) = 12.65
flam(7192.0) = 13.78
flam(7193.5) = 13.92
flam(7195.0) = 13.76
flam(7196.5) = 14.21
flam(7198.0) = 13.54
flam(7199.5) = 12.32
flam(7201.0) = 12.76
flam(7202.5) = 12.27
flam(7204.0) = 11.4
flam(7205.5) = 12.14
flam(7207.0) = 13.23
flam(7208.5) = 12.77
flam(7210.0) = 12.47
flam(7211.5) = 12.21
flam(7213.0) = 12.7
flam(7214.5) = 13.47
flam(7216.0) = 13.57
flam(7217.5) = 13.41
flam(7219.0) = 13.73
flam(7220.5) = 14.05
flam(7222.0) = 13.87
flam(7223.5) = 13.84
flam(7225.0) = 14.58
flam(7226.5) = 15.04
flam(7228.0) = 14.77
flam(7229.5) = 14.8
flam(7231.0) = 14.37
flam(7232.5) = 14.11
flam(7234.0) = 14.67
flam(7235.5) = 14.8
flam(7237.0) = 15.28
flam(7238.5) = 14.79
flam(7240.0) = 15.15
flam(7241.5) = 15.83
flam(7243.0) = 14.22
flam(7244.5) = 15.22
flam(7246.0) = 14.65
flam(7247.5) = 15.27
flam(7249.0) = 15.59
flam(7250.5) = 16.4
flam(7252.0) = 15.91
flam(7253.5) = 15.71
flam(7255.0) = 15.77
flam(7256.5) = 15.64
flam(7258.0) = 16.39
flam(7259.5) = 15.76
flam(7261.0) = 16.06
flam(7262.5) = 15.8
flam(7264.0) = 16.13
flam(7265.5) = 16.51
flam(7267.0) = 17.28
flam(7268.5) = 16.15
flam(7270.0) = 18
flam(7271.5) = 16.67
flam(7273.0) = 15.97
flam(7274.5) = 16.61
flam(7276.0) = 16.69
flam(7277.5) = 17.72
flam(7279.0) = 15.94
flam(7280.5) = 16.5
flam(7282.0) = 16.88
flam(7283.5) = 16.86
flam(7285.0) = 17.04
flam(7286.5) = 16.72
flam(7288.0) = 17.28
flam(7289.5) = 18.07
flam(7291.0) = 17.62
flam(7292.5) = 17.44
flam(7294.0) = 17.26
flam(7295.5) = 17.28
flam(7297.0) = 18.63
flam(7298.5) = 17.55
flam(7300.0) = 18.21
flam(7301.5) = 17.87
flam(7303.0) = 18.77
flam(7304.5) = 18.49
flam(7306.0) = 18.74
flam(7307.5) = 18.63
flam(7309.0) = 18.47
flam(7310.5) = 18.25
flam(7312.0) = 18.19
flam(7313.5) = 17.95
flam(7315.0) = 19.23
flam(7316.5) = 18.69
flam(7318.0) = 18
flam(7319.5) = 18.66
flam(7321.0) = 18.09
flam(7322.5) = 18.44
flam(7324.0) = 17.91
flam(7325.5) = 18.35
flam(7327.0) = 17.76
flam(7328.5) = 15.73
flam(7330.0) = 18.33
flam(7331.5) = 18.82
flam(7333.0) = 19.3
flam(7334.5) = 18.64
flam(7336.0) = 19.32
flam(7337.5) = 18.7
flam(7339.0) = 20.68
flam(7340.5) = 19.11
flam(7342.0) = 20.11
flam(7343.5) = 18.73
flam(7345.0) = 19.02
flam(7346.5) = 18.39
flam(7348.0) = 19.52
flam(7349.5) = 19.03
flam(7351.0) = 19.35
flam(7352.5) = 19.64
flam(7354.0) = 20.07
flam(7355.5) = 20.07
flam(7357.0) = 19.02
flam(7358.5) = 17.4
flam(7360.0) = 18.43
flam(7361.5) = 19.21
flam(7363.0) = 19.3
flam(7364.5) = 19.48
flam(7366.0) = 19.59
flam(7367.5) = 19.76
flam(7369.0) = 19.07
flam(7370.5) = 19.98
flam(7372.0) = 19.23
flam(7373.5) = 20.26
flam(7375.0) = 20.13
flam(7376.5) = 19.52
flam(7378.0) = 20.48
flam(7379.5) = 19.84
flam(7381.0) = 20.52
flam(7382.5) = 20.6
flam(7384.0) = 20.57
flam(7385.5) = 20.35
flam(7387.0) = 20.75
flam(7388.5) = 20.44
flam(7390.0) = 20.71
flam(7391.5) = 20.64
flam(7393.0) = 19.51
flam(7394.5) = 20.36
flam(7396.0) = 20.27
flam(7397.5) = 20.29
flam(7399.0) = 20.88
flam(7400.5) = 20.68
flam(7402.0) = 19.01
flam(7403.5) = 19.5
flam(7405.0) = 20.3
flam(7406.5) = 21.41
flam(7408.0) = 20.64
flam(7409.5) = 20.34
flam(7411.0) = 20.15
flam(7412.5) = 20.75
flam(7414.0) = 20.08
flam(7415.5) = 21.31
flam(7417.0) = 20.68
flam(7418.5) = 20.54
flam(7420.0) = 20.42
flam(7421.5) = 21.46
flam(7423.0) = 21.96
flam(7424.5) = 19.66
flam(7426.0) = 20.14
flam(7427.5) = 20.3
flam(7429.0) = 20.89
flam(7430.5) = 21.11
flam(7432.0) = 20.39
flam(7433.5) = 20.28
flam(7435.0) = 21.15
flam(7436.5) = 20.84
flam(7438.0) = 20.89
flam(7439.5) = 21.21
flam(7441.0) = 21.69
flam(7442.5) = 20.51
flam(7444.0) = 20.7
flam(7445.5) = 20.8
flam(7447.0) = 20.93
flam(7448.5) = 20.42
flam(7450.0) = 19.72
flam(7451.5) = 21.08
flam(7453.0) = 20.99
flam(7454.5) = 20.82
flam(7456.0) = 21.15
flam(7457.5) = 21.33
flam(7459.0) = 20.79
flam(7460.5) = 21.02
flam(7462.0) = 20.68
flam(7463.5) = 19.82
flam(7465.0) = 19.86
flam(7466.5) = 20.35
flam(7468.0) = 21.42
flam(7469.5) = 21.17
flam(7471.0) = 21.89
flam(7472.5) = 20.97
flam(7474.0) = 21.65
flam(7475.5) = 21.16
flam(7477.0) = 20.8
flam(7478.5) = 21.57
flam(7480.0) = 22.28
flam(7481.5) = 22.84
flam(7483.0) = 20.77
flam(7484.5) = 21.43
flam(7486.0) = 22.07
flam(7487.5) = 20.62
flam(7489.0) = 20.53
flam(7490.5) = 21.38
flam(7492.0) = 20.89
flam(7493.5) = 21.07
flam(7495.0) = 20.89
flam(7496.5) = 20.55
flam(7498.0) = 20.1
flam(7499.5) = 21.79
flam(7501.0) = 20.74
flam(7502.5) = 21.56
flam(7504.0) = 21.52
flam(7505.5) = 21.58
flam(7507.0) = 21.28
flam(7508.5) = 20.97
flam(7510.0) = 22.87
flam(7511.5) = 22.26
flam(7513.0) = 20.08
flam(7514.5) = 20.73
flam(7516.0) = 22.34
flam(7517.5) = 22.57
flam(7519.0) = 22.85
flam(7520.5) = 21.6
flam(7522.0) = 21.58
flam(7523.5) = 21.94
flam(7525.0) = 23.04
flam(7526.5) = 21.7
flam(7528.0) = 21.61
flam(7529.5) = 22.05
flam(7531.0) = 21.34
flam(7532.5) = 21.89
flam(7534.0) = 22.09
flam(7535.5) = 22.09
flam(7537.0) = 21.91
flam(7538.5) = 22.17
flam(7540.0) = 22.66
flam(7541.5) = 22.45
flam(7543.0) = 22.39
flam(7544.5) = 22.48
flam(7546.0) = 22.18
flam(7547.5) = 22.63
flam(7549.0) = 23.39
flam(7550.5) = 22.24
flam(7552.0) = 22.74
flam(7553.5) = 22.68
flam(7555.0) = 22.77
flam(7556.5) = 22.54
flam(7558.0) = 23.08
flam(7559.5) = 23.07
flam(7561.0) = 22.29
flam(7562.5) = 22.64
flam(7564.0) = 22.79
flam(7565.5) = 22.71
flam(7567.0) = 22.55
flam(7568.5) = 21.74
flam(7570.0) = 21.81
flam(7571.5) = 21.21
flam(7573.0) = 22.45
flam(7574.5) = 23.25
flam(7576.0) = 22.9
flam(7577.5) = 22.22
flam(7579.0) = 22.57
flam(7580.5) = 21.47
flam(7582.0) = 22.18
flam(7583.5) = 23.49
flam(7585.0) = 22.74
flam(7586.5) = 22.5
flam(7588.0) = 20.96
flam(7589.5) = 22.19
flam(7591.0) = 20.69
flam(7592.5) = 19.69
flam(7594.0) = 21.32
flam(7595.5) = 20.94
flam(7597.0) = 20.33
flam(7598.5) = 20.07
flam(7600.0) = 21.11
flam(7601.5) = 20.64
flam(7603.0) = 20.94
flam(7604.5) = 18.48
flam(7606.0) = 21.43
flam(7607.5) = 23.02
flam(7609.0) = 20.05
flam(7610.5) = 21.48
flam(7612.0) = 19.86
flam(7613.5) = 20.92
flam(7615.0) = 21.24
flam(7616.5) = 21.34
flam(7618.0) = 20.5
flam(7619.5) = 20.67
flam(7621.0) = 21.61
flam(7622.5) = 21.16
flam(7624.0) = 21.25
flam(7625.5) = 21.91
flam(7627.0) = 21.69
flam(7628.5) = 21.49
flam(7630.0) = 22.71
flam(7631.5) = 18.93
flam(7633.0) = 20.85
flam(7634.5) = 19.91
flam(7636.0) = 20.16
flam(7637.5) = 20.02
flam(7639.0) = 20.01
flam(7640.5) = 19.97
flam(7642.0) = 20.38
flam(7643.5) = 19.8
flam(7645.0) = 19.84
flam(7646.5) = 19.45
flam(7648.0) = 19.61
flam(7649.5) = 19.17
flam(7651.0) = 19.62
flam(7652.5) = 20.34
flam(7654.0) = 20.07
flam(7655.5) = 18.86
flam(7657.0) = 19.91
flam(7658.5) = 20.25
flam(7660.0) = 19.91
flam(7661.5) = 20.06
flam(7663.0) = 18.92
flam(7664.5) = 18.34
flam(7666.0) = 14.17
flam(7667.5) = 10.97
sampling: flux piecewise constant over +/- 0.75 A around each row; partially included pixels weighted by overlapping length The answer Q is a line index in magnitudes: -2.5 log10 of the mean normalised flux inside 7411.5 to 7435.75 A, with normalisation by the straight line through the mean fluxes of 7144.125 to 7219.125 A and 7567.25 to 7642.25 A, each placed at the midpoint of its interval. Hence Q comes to -0.18 mag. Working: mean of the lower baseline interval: 12.6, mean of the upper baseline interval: 21.2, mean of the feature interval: 20.7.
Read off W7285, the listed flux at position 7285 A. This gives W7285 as 17.04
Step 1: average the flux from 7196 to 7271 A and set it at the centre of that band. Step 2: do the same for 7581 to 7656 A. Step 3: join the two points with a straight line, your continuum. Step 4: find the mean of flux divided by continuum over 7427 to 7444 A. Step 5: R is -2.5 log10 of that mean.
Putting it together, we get -0.17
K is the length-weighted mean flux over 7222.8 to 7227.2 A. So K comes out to 14.5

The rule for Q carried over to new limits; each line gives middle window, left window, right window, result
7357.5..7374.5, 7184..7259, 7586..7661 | -0.17 mag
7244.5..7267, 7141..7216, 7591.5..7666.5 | -0.15 mag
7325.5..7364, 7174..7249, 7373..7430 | -0.03 mag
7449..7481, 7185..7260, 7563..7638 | -0.12 mag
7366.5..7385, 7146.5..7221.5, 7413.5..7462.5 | -0.07 mag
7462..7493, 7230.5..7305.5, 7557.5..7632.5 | -0.08 mag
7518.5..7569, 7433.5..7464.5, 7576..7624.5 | -0.06 mag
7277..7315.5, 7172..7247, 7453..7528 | -0.11 mag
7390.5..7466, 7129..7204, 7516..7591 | -0.09 mag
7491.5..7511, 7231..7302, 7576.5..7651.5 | -0.10 mag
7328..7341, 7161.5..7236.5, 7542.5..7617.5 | -0.16 mag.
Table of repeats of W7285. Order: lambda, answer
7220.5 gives 14.05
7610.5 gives 21.48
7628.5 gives 21.49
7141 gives 9.971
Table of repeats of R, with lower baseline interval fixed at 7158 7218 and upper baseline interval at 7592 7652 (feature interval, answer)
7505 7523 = -0.166 mag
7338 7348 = -0.235 mag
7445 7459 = -0.186 mag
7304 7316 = -0.229 mag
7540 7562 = -0.172 mag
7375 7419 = -0.226 mag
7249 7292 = -0.161 mag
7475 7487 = -0.195 mag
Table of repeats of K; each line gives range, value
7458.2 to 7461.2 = 20.9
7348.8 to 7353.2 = 19.3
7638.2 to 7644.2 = 20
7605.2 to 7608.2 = 22.1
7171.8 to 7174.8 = 13.1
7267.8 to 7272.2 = 17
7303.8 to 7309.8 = 18.6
